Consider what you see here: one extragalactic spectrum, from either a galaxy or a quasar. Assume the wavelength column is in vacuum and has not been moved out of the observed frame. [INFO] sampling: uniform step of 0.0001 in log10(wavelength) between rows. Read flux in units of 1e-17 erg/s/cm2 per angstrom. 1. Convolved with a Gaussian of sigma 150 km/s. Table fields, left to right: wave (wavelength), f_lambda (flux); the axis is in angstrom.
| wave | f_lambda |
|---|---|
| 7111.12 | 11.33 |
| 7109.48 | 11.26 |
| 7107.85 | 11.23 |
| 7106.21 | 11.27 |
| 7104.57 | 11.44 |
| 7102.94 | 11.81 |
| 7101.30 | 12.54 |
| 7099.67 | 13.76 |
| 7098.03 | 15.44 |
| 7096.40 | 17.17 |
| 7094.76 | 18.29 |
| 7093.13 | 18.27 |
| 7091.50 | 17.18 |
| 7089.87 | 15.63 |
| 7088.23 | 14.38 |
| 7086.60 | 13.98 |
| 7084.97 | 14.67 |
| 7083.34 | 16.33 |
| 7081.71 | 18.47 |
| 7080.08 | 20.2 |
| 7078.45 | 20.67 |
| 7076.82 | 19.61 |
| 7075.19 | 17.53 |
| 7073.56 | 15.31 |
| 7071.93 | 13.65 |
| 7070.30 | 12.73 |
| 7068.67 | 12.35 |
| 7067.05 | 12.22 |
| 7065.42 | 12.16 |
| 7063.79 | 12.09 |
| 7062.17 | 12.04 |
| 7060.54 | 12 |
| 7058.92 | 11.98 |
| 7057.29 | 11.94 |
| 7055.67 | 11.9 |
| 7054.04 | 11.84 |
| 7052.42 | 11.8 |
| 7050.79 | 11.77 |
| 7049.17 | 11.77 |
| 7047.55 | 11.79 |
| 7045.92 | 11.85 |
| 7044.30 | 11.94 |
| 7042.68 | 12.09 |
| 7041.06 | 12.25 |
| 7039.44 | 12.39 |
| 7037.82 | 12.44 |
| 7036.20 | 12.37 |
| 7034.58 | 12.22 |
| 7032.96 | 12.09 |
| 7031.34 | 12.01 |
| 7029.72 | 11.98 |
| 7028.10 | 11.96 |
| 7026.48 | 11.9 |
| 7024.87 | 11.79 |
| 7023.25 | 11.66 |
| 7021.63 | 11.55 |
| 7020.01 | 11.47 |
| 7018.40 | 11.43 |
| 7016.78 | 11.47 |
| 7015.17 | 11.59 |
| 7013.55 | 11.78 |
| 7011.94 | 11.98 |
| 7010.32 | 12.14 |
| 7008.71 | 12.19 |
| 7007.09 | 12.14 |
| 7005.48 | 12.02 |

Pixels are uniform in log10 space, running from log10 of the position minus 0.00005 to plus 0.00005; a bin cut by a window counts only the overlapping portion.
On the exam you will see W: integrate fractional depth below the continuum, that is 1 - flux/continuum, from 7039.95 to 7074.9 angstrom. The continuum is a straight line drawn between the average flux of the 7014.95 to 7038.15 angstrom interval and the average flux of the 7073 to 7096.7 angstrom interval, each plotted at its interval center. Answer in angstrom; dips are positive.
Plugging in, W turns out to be 5.5 angstrom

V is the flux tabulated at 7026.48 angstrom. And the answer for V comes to 11.9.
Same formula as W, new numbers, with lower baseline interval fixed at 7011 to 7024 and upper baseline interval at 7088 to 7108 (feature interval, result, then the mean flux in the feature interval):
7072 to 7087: -3.7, 17.3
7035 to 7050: 0.5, 12.1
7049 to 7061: 1.0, 11.9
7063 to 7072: 0.7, 12.4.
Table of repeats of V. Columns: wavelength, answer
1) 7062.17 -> 12.04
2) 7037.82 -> 12.44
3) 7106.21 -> 11.27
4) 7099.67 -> 13.76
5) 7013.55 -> 11.78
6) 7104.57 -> 11.44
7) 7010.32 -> 12.14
